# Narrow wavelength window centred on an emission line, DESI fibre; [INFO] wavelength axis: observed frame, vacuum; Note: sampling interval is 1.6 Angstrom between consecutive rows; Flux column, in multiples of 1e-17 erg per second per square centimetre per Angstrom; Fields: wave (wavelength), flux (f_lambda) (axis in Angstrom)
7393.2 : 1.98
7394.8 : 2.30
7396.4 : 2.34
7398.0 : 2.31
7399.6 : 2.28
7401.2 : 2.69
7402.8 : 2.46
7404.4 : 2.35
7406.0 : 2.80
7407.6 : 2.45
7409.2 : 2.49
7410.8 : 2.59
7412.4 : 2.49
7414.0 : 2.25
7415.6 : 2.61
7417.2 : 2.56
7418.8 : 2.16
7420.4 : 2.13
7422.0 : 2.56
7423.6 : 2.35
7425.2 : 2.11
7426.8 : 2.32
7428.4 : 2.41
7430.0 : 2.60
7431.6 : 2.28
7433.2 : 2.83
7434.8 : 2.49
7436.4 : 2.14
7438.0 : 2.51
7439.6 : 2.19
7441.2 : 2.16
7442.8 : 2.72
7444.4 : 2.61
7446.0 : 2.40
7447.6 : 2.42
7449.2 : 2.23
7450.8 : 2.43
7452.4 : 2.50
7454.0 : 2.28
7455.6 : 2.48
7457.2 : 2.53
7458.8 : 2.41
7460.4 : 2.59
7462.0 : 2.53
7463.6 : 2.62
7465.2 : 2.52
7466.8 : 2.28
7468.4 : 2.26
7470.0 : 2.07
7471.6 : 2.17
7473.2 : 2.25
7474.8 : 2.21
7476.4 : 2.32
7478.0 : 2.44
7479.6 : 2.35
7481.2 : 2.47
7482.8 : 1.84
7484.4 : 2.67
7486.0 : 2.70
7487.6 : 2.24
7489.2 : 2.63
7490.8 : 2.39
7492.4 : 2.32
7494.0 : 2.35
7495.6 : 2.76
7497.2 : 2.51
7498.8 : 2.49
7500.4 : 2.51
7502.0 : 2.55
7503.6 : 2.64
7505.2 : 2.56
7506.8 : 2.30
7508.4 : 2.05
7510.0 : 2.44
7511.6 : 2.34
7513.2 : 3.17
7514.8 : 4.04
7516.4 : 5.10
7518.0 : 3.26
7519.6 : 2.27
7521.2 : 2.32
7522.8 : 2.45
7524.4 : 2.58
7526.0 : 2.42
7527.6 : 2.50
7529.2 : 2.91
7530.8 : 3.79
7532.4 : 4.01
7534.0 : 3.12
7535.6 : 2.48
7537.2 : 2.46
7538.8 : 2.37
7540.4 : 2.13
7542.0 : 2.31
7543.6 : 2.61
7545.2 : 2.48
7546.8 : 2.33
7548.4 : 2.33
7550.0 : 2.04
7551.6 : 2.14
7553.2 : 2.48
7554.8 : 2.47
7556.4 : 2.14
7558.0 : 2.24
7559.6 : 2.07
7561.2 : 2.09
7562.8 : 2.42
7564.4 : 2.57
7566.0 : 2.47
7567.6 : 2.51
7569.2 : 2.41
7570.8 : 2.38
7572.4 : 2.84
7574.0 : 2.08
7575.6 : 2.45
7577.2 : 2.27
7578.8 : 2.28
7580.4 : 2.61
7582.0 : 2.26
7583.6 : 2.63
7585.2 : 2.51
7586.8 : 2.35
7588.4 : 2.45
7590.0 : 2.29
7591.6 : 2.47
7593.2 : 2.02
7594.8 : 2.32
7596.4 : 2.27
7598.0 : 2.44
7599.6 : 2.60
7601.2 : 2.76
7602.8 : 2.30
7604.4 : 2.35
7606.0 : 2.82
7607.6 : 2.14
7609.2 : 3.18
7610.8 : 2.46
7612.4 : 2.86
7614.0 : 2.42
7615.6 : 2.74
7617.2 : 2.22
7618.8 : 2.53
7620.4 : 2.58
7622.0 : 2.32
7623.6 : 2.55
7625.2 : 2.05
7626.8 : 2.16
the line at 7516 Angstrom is [S II]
